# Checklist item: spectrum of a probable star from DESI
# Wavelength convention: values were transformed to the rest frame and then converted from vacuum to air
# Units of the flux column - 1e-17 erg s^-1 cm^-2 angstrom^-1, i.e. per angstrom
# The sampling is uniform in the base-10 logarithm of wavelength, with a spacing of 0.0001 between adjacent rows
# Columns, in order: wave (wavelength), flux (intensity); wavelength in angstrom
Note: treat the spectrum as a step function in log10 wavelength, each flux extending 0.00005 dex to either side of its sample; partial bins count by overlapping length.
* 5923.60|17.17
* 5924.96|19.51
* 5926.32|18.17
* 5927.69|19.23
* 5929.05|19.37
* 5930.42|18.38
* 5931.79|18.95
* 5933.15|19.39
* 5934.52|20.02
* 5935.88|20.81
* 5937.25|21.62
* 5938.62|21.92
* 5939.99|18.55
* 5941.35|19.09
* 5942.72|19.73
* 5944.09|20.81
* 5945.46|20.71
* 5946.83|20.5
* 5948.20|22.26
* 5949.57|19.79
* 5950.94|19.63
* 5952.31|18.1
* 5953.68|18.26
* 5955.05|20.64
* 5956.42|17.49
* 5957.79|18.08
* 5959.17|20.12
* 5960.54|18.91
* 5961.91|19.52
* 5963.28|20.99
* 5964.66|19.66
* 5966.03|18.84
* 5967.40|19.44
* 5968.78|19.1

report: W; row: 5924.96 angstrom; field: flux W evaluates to 19.51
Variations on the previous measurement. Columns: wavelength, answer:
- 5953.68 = 18.26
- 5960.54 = 18.91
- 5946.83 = 20.5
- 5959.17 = 20.12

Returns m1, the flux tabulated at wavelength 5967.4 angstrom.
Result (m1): 19.44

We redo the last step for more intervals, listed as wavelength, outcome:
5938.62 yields 21.92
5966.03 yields 18.84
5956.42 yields 17.49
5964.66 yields 19.66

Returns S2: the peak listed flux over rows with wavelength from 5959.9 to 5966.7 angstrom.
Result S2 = 20.99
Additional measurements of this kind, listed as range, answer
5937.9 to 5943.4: 21.92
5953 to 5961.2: 20.64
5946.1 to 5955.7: 22.26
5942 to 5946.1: 20.81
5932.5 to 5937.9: 21.62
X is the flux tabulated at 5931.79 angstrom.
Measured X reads 18.95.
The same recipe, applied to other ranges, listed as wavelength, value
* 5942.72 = 19.73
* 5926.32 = 18.17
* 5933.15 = 19.39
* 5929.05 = 19.37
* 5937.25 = 21.62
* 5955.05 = 20.64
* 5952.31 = 18.1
